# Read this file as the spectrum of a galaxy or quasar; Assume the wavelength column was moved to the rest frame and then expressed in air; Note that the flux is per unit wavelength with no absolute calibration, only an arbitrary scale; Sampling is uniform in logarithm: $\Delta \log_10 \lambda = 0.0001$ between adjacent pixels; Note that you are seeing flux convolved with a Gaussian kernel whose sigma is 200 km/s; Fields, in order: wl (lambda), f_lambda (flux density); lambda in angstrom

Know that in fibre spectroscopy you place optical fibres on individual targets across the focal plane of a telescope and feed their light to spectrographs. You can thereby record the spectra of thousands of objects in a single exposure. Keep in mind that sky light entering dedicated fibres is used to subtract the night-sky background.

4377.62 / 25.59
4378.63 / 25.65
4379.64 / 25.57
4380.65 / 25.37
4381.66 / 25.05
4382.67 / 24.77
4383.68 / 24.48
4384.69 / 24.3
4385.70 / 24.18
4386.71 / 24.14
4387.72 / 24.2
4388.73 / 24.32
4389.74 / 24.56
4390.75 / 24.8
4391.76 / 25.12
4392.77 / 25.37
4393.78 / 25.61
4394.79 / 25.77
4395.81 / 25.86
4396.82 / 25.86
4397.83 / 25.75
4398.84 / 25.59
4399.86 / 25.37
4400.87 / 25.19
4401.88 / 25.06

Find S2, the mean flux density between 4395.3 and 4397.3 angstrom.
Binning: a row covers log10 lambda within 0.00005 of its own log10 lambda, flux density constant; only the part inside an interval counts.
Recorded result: 25.8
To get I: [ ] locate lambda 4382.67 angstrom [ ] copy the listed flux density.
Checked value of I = 24.77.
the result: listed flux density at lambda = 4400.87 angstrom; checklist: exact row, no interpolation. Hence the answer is 25.19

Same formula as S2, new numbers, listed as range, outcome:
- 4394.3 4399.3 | 25.8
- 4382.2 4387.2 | 24.4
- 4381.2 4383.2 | 24.9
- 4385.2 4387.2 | 24.2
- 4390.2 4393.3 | 25.1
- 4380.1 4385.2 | 24.8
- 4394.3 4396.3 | 25.7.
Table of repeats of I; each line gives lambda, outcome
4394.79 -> 25.77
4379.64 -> 25.57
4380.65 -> 25.37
